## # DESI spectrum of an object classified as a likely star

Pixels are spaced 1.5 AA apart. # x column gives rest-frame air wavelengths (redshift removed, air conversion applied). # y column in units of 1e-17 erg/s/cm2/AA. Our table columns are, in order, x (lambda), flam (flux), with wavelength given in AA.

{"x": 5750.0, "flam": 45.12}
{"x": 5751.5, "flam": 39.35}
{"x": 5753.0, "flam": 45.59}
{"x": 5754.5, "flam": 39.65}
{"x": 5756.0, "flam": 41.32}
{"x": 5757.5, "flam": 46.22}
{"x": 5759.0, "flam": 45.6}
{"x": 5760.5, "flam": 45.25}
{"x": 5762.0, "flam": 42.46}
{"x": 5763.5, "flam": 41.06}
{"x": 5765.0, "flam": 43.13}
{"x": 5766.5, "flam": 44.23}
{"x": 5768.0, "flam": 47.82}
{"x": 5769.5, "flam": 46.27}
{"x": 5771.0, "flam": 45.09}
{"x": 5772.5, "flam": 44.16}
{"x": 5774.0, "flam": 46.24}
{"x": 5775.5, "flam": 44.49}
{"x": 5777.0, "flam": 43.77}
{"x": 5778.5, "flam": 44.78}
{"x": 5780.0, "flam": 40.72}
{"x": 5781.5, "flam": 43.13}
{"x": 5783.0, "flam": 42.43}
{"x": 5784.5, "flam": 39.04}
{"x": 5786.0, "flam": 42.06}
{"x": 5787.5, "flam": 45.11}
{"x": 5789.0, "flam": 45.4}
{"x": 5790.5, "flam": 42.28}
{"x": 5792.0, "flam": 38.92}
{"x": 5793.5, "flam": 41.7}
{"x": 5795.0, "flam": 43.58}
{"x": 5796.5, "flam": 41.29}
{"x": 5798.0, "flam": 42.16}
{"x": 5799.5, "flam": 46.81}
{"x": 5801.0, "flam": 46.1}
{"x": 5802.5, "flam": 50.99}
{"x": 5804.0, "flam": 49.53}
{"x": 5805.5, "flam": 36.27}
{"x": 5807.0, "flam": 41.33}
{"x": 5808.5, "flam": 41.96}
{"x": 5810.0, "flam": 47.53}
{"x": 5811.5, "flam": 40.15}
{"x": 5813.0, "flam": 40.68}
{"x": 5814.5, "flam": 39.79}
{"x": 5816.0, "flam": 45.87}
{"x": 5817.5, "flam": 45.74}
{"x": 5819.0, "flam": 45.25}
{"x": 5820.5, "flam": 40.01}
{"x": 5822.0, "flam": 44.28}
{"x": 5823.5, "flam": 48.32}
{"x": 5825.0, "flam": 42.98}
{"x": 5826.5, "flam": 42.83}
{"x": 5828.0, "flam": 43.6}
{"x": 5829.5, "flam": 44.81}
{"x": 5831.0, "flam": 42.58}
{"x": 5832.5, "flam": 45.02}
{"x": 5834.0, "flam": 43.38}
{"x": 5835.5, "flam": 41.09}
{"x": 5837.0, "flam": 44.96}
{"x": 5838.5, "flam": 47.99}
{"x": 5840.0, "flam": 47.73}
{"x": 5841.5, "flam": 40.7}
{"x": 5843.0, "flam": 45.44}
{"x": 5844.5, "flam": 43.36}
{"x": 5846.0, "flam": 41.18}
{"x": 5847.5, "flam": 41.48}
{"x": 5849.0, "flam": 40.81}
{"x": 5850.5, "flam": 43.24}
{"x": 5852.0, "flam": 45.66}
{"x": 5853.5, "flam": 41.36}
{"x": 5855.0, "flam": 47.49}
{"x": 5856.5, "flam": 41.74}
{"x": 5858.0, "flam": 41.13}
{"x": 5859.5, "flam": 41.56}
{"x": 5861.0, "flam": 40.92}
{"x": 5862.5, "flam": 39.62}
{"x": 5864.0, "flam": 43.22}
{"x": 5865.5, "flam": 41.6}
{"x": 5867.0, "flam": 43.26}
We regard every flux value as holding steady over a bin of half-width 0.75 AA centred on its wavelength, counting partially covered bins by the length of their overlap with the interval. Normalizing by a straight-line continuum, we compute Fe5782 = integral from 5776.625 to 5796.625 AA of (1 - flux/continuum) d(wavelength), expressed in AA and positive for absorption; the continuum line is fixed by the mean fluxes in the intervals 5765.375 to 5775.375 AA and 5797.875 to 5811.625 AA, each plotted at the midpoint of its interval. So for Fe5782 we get 1.15 AA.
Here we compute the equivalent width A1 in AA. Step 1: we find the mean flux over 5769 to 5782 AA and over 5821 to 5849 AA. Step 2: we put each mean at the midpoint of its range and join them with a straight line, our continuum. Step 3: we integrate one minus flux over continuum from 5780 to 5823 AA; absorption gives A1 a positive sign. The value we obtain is 0.9 AA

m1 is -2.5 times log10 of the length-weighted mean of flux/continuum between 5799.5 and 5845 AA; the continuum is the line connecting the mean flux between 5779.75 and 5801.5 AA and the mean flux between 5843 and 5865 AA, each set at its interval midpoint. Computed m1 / -0.04 mag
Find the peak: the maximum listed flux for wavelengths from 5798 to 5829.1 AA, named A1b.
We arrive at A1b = 50.99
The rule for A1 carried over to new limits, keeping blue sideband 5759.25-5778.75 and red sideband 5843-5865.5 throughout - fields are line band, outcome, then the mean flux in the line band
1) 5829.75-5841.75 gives -0.4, 44.4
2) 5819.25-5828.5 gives -0.1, 43.8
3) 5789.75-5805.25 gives -0.1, 44.1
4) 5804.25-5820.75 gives 0.4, 42.5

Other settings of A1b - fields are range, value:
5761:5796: 47.82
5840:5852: 47.73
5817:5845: 48.32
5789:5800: 46.81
